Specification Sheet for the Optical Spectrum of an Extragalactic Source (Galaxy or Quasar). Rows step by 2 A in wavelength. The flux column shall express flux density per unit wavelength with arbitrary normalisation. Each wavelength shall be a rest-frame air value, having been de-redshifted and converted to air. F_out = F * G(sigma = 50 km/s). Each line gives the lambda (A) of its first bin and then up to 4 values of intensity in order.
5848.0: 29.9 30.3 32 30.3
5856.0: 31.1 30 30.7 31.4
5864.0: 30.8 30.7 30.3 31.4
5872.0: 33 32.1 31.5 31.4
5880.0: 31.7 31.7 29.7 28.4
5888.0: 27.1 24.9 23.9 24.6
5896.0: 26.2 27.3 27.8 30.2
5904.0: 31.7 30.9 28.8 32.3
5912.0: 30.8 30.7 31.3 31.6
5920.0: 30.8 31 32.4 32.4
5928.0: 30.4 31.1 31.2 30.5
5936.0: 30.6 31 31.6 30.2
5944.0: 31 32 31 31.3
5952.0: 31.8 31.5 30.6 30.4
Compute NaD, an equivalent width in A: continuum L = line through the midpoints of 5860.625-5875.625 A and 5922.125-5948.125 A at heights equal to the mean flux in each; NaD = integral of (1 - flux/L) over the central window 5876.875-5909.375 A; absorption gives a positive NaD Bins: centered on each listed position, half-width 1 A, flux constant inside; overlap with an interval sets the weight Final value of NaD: 2.83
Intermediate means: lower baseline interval 31.4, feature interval 28.6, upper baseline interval 31.2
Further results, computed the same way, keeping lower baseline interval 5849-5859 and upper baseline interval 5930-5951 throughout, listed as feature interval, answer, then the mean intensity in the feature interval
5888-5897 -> 1.7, 25.1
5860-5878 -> -0.3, 31.4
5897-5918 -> 0.5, 30.2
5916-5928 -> -0.2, 31.5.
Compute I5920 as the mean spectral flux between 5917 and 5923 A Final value 31.1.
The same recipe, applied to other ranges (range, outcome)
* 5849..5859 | 30.7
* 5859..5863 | 31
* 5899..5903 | 29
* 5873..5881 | 31.7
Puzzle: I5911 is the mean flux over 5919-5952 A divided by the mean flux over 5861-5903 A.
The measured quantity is 1.1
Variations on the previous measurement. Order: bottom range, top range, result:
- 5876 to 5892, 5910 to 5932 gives 1.08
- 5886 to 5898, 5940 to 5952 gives 1.21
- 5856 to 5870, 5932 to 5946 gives 1.01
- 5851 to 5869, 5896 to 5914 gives 0.97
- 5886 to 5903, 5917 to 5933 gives 1.18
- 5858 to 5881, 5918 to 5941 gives 1.00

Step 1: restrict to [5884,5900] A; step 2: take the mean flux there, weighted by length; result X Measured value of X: 26.4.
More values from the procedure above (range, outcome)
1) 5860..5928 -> 30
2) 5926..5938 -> 30.9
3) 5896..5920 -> 30.2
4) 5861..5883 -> 31.5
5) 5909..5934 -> 31.3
